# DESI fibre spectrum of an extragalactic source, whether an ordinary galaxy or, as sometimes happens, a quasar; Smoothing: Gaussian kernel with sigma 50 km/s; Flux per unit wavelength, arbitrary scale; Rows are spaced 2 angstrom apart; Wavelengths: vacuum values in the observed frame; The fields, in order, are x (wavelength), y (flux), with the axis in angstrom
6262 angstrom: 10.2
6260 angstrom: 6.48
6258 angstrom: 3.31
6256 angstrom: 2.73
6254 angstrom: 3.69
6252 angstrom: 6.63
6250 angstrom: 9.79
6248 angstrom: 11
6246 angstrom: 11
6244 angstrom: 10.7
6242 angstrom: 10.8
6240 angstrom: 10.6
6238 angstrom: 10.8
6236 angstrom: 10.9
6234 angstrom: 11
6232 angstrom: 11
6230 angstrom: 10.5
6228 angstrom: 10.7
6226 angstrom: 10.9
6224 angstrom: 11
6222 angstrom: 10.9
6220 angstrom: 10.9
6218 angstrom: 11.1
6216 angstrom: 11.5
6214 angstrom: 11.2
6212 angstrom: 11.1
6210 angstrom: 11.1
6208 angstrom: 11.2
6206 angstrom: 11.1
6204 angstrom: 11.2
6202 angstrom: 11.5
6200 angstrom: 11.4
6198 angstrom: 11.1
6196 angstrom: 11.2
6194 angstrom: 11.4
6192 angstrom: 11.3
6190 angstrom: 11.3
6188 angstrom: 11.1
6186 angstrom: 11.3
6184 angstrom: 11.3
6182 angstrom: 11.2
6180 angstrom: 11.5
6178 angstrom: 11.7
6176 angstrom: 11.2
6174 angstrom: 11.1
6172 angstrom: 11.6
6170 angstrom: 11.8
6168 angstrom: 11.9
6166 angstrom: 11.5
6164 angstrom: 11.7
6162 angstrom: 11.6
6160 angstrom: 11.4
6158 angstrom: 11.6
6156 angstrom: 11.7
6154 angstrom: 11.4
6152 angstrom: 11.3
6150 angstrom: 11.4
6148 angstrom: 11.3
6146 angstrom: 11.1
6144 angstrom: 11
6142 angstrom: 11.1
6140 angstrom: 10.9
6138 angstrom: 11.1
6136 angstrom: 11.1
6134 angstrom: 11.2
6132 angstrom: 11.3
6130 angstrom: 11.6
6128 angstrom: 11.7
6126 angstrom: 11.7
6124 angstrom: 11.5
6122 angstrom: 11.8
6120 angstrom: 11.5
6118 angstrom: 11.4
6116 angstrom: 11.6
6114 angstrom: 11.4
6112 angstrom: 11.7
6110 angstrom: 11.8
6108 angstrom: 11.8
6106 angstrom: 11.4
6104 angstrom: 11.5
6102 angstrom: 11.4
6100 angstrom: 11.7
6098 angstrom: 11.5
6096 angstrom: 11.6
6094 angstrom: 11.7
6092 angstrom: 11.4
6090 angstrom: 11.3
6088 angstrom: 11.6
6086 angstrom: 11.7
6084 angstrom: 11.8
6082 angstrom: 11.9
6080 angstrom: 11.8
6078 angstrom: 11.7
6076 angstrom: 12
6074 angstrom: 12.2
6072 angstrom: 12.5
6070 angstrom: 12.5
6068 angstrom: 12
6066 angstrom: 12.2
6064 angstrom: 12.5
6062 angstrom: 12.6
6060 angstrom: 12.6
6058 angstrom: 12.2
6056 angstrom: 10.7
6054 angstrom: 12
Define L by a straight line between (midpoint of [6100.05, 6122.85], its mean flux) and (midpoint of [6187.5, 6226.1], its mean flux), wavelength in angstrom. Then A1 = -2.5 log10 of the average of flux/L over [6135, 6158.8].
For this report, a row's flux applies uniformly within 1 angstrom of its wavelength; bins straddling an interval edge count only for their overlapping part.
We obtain 0.02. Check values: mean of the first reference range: 11.6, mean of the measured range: 11.2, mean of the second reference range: 11.2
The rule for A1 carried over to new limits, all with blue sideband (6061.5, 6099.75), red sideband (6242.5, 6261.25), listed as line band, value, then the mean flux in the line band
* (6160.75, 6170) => -0.20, 11.7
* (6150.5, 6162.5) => -0.16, 11.5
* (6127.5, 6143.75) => -0.08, 11.2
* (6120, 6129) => -0.09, 11.7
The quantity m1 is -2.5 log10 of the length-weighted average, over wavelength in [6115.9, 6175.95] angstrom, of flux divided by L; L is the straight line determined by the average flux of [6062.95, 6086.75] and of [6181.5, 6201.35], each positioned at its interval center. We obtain 0.01 mag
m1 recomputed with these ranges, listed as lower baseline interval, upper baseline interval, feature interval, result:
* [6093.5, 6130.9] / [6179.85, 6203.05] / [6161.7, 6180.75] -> -0.018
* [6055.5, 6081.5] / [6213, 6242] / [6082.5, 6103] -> 0.035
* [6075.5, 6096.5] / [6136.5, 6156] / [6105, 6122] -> -0.012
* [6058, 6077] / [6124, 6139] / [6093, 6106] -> 0.029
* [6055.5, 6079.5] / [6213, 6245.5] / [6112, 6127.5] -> 0.017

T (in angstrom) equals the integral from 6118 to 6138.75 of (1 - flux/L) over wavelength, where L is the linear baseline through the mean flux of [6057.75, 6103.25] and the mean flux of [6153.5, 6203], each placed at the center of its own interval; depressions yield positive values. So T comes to 0.4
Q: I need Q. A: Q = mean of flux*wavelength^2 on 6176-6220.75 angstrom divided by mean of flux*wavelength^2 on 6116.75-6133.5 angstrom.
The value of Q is 1.0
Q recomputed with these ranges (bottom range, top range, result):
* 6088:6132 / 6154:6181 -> 1.02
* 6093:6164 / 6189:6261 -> 0.91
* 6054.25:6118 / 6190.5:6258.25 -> 0.91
